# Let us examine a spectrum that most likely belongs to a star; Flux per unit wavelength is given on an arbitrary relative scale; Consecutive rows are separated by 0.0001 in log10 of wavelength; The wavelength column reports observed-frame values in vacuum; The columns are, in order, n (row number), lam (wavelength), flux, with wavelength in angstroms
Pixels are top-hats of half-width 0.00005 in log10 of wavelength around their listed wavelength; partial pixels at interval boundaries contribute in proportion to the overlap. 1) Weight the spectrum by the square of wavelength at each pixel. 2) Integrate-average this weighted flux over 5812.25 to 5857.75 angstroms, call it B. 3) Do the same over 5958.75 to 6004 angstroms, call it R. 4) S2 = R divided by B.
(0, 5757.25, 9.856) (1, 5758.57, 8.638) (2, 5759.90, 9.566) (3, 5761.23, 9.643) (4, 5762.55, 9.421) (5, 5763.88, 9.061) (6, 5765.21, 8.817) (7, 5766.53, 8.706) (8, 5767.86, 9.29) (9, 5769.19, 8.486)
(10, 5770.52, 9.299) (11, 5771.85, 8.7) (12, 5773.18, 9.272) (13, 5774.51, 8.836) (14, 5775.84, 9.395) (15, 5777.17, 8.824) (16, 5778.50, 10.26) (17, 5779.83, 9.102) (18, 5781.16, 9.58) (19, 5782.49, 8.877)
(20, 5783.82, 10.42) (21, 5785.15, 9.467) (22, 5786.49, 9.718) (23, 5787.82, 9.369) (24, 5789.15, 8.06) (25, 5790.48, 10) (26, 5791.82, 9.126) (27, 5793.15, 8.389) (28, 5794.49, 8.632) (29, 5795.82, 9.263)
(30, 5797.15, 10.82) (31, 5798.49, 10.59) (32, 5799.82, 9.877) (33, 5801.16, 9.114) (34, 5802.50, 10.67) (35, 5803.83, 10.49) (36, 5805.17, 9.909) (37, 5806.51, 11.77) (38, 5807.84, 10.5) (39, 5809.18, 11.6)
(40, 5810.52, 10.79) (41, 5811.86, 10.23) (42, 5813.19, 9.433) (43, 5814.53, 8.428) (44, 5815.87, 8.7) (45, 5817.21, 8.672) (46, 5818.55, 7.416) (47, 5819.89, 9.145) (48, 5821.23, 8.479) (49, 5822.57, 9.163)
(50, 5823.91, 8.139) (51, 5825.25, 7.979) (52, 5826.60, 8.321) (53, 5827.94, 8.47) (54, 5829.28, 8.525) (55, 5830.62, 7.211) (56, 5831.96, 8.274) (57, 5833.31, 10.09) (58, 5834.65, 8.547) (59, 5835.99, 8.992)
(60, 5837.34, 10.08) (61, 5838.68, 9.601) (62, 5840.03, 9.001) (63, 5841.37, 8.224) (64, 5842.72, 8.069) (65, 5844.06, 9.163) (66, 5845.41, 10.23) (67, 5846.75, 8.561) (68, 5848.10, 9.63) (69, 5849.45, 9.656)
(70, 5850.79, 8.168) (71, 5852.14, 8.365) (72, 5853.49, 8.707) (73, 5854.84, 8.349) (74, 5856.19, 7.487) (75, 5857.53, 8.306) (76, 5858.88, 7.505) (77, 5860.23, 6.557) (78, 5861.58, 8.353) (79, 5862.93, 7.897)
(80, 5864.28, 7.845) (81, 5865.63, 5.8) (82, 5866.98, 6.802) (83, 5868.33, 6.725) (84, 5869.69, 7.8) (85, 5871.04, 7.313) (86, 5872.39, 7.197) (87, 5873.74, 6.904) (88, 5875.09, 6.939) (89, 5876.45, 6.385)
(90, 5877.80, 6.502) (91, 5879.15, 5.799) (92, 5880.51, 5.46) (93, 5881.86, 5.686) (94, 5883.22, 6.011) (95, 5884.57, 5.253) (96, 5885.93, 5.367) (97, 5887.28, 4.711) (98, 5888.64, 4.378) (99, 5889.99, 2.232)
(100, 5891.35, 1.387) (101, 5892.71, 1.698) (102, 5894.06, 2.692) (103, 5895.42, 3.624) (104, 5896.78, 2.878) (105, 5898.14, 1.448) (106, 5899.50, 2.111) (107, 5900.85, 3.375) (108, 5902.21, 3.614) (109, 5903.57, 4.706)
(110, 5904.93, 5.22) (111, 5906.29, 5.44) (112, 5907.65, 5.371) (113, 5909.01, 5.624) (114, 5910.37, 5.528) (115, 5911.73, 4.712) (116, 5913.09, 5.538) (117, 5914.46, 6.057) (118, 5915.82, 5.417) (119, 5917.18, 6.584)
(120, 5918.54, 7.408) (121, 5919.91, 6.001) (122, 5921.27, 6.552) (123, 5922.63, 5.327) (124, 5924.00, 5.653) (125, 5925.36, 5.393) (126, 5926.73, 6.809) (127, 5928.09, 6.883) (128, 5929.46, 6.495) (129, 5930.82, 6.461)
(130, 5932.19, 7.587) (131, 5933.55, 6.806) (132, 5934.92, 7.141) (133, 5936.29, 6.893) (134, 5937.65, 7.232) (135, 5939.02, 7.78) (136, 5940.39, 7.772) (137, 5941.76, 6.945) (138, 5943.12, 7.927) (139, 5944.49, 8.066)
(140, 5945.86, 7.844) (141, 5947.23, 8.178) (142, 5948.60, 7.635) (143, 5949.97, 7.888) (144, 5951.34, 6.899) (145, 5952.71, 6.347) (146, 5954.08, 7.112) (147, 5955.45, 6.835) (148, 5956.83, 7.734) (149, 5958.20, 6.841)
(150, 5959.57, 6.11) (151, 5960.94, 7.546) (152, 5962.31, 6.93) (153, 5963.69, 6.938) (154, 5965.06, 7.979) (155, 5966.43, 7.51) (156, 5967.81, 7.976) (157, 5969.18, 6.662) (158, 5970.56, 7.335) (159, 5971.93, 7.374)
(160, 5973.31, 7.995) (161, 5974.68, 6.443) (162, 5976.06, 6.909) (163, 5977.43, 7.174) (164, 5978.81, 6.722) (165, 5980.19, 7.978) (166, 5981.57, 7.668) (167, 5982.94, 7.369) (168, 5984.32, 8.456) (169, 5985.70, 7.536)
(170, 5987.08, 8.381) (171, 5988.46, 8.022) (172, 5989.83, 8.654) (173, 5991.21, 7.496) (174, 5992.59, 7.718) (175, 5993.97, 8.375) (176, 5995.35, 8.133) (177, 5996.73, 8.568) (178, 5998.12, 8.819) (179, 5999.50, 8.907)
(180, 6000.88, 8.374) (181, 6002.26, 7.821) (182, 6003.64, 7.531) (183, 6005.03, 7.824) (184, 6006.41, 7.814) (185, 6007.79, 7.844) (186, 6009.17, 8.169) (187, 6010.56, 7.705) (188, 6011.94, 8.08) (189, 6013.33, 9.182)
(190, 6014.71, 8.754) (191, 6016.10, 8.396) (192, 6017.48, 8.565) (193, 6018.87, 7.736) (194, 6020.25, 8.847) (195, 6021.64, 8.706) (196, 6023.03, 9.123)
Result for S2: 0.9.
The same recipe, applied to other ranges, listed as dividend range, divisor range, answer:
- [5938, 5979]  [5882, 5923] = 1.64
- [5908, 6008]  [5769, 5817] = 0.79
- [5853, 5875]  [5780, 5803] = 0.80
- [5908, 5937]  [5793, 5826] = 0.68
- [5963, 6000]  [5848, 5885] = 1.11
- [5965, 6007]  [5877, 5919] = 1.76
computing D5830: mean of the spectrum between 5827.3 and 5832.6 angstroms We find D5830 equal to 8.13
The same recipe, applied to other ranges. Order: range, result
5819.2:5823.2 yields 8.92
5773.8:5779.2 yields 9.33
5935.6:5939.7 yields 7.3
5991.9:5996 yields 8.08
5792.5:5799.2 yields 9.55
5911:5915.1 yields 5.42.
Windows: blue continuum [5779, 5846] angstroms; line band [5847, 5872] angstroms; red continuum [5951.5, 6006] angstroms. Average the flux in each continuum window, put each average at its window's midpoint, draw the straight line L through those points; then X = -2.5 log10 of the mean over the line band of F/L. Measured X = 0.13 mag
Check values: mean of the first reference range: 9.29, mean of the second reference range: 7.59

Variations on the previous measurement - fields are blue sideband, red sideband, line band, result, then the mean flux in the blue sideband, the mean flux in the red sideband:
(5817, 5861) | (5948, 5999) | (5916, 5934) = 0.22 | 8.58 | 7.52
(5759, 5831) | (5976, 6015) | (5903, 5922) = 0.43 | 9.3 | 8.01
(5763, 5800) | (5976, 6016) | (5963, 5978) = 0.12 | 9.29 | 8.02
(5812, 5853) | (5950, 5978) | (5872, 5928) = 0.50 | 8.78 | 7.15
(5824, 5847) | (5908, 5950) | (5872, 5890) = 0.33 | 8.77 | 6.69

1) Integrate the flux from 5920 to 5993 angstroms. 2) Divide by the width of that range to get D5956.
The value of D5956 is 7.23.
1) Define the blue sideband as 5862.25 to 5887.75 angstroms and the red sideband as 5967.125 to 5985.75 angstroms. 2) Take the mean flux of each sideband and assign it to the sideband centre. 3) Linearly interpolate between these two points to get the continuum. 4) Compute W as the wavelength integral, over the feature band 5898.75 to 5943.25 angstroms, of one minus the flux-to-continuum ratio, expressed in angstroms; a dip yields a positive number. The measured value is 5.93 angstroms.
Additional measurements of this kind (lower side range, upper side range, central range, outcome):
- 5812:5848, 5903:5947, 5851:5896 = 9.44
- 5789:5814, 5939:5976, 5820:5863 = 3.37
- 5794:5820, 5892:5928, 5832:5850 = -2.23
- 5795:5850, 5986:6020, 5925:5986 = 8.88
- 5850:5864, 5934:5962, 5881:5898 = 8.75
